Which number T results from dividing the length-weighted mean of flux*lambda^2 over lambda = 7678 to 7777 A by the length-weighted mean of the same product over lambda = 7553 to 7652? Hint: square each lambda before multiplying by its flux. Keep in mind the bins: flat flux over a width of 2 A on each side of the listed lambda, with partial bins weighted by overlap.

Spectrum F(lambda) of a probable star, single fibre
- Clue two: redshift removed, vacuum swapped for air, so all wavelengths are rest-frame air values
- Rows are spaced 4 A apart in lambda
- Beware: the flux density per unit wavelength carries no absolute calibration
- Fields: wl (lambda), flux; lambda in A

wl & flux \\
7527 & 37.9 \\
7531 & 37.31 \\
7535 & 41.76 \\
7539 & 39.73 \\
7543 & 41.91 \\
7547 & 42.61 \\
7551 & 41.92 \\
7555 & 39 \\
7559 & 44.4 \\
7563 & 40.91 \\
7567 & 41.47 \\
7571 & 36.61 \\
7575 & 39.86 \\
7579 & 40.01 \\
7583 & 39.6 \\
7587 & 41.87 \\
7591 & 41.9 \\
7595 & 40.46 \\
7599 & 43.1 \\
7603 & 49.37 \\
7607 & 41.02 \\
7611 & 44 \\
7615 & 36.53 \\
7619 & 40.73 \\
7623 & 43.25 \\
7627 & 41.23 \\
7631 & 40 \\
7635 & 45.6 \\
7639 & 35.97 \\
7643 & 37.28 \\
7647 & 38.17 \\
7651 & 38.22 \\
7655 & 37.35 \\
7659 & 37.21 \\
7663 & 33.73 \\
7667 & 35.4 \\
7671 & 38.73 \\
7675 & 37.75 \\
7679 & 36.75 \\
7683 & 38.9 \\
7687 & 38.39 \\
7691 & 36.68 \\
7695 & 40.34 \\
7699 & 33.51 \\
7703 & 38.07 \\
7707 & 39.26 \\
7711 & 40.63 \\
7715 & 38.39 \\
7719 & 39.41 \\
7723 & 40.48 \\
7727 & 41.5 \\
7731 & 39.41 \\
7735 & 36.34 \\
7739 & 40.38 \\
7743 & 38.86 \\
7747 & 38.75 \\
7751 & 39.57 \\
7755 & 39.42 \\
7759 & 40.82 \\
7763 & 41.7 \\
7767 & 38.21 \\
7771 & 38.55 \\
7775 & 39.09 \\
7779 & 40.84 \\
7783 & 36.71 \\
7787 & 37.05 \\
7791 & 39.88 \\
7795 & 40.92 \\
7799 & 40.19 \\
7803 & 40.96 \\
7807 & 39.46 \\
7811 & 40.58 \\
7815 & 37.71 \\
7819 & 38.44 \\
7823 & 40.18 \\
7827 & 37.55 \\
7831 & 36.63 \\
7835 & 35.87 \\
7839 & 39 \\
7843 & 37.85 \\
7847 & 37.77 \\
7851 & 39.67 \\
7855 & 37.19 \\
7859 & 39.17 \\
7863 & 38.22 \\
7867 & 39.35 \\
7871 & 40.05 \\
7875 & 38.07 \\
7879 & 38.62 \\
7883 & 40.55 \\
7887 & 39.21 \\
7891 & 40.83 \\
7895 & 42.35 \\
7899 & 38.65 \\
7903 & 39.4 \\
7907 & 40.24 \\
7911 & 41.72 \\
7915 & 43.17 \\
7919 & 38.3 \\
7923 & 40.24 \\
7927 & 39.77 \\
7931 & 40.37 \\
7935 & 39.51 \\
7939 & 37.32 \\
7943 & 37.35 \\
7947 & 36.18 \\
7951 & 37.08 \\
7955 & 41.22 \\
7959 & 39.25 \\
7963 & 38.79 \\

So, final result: 0.99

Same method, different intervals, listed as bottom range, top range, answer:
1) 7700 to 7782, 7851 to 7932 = 1.05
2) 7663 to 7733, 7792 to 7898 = 1.06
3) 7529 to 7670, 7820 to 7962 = 1.05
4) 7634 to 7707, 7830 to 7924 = 1.10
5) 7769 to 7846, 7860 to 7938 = 1.05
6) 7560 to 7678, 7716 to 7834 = 1.02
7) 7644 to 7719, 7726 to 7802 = 1.07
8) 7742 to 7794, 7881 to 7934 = 1.07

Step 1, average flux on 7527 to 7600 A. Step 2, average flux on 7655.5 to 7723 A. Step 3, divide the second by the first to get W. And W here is 0.93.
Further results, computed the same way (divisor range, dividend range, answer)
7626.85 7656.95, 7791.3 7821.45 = 1.02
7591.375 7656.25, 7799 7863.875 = 0.94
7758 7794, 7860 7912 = 1.01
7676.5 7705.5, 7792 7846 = 1.04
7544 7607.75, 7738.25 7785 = 0.95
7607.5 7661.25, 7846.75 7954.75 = 0.99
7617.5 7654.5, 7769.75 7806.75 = 0.99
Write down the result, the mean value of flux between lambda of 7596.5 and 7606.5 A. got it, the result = 45.2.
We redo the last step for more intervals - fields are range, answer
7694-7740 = 38.9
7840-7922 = 39.5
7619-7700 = 38.3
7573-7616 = 41.7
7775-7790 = 38.4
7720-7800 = 39.4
